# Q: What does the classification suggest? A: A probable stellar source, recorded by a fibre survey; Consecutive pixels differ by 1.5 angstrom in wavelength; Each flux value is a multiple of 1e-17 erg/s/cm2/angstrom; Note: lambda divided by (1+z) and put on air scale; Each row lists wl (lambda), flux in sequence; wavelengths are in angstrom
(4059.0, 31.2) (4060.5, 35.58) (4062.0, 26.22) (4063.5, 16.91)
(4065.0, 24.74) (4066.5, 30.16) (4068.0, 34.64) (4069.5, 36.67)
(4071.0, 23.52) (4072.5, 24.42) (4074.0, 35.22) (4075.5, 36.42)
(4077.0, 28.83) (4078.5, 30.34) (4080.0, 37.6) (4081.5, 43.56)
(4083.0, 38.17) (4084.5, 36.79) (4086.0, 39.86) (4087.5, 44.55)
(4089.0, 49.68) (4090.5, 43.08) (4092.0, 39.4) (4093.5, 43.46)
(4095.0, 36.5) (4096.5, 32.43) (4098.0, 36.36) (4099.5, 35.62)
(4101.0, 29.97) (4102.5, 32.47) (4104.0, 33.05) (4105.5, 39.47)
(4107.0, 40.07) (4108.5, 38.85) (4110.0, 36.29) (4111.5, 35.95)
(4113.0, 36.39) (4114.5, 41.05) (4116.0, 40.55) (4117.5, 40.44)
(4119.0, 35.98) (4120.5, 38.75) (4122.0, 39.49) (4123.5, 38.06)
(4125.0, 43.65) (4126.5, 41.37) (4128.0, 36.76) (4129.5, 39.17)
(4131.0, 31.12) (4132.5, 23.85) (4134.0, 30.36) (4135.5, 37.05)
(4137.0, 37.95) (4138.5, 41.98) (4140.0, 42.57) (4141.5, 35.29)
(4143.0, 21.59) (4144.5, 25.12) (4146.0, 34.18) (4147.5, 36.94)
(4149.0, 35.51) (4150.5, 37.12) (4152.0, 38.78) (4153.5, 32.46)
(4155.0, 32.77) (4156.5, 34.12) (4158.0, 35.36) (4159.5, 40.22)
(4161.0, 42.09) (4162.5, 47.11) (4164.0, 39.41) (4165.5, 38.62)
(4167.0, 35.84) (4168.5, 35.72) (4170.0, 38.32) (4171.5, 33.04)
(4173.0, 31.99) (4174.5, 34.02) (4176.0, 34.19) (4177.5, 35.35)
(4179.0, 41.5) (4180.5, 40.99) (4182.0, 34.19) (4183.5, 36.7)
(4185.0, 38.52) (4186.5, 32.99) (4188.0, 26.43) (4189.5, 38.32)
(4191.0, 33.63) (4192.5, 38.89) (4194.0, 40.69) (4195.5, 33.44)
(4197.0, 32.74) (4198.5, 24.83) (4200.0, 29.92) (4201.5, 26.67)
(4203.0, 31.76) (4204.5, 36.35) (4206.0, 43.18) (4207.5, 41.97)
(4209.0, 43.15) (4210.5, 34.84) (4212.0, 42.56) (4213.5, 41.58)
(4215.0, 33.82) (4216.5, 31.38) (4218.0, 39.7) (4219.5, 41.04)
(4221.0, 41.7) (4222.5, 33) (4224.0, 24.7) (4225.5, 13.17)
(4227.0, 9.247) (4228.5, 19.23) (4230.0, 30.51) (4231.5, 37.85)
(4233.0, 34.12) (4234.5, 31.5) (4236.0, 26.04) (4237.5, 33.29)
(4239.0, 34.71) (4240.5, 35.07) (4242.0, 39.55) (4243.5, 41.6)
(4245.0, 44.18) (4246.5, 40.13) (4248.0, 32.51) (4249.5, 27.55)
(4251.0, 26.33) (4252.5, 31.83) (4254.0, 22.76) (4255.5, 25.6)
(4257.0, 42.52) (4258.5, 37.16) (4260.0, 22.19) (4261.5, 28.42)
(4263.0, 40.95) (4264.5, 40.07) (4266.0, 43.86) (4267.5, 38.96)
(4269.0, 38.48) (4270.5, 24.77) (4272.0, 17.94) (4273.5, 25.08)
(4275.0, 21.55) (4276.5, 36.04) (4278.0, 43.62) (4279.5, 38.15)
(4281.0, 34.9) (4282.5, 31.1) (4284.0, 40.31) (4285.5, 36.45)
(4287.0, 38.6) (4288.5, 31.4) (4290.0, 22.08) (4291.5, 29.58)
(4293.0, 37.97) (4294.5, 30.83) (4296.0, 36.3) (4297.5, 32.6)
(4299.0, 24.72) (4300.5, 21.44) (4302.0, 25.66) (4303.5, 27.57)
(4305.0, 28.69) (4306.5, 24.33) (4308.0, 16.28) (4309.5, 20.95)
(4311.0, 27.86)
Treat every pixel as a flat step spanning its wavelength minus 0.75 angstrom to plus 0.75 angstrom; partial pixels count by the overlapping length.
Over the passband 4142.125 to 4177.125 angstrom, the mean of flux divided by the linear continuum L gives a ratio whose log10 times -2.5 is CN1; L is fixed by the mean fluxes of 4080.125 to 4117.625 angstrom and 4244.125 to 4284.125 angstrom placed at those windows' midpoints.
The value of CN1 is 0.033 mag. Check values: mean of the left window 38.5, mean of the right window 33.1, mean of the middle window 35.4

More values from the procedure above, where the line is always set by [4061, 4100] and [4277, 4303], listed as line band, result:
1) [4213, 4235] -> 0.09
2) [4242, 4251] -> -0.11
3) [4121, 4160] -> -0.04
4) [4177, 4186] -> -0.12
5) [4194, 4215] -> -0.07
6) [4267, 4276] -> 0.19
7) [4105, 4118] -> -0.13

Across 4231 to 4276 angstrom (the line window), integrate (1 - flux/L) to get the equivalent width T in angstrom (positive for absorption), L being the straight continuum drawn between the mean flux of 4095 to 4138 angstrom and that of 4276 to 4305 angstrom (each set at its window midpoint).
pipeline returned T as 0.6 angstrom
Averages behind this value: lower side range 36.6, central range 32.9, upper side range 32.5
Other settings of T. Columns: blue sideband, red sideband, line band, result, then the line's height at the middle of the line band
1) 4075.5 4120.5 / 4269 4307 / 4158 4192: -1.8 angstrom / 34.9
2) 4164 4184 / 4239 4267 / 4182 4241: 3.7 angstrom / 35.5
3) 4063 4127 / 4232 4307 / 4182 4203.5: 0.6 angstrom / 34.2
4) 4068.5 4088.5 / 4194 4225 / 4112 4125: -1.4 angstrom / 35.3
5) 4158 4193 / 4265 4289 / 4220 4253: 3.5 angstrom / 35.1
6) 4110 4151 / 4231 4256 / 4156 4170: -1.4 angstrom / 35.4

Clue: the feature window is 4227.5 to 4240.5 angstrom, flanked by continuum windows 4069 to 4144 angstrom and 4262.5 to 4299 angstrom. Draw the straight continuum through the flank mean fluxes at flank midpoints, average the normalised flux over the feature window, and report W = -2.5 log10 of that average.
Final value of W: 0.12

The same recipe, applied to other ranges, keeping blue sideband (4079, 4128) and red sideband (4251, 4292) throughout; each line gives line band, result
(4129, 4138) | 0.13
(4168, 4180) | 0.02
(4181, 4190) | 0.03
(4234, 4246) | -0.07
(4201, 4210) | -0.07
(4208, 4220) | -0.11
